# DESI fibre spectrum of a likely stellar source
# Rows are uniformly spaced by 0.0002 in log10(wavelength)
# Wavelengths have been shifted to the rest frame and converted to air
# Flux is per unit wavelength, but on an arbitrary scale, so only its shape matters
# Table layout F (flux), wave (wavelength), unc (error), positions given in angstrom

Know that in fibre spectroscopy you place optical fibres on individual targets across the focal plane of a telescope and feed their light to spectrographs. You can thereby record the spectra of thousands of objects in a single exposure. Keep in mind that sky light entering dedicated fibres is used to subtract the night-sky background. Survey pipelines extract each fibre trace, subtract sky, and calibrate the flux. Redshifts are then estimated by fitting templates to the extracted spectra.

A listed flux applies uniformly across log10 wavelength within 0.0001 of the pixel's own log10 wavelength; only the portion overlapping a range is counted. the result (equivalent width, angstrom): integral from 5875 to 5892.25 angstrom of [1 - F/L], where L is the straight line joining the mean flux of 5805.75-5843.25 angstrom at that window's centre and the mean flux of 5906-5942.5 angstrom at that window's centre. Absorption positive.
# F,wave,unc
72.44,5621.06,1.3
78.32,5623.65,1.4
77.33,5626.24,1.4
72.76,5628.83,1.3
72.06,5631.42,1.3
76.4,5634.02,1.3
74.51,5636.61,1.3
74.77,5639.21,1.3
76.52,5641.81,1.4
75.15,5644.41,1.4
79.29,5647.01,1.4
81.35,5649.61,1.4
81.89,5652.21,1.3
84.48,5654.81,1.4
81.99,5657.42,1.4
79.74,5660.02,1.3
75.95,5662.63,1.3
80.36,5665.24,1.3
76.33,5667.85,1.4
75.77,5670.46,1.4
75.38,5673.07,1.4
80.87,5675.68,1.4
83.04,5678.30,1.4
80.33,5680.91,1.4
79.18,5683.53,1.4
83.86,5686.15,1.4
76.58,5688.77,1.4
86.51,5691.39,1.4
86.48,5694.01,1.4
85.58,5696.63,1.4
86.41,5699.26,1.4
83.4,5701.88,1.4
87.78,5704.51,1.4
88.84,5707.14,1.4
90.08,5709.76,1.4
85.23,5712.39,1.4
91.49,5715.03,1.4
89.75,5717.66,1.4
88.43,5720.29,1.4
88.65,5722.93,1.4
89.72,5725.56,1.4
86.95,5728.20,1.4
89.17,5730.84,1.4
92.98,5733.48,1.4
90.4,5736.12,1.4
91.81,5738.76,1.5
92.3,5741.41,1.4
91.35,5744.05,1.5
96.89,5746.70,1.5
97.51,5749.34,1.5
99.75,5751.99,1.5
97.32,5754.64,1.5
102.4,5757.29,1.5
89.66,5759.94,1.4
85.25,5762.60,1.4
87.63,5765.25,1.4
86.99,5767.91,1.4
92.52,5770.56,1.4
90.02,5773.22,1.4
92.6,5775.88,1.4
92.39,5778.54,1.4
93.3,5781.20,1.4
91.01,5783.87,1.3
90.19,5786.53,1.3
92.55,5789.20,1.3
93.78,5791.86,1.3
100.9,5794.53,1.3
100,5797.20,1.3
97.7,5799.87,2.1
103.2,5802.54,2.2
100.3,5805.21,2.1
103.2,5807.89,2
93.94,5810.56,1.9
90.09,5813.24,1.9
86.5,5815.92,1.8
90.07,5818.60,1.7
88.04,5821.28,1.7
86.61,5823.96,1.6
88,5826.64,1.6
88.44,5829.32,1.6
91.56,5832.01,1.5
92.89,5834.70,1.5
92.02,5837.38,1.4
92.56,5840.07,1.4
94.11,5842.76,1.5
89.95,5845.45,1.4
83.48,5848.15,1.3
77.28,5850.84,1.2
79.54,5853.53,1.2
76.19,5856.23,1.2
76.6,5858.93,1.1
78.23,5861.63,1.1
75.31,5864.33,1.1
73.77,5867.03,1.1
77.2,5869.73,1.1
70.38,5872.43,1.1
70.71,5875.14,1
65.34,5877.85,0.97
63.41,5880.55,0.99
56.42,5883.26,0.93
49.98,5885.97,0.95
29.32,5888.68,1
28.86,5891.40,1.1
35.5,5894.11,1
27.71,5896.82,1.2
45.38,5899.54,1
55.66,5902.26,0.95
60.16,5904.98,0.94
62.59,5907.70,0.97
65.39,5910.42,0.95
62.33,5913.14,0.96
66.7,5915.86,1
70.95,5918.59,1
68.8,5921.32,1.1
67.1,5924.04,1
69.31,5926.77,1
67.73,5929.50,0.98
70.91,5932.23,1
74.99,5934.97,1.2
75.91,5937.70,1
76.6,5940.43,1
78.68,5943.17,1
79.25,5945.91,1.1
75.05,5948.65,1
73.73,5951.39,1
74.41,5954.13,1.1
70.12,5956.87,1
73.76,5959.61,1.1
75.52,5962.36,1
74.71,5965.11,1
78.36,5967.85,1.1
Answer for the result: 6.0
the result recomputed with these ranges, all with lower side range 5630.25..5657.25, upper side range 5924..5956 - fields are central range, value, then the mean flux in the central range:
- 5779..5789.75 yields -2.24 angstrom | 91.7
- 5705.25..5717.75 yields -1.95 angstrom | 89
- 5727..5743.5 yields -3.03 angstrom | 90.7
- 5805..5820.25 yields -3.60 angstrom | 93.4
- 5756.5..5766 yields -1.81 angstrom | 90.8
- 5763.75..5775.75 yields -2.12 angstrom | 89.6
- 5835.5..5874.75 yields -3.18 angstrom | 81.1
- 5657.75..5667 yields -0.16 angstrom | 78.9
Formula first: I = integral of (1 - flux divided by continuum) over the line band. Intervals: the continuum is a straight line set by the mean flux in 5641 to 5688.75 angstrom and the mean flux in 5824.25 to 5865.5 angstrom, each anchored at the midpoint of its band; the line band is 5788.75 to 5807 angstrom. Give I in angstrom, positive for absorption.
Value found -3.29 angstrom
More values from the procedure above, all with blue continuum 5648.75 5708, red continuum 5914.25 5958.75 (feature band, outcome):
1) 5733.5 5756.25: -4.38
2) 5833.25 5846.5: -2.86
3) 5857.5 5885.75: 1.86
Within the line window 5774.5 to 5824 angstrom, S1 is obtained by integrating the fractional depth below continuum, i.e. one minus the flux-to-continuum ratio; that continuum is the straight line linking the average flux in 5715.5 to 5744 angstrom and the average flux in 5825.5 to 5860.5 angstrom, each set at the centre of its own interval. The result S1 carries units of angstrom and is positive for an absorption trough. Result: -3.6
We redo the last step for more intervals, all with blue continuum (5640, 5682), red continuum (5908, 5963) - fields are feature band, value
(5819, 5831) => -2.1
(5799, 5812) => -4.2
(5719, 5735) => -2.5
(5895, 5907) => 4.1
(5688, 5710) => -2.1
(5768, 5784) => -3.3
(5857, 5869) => -0.4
